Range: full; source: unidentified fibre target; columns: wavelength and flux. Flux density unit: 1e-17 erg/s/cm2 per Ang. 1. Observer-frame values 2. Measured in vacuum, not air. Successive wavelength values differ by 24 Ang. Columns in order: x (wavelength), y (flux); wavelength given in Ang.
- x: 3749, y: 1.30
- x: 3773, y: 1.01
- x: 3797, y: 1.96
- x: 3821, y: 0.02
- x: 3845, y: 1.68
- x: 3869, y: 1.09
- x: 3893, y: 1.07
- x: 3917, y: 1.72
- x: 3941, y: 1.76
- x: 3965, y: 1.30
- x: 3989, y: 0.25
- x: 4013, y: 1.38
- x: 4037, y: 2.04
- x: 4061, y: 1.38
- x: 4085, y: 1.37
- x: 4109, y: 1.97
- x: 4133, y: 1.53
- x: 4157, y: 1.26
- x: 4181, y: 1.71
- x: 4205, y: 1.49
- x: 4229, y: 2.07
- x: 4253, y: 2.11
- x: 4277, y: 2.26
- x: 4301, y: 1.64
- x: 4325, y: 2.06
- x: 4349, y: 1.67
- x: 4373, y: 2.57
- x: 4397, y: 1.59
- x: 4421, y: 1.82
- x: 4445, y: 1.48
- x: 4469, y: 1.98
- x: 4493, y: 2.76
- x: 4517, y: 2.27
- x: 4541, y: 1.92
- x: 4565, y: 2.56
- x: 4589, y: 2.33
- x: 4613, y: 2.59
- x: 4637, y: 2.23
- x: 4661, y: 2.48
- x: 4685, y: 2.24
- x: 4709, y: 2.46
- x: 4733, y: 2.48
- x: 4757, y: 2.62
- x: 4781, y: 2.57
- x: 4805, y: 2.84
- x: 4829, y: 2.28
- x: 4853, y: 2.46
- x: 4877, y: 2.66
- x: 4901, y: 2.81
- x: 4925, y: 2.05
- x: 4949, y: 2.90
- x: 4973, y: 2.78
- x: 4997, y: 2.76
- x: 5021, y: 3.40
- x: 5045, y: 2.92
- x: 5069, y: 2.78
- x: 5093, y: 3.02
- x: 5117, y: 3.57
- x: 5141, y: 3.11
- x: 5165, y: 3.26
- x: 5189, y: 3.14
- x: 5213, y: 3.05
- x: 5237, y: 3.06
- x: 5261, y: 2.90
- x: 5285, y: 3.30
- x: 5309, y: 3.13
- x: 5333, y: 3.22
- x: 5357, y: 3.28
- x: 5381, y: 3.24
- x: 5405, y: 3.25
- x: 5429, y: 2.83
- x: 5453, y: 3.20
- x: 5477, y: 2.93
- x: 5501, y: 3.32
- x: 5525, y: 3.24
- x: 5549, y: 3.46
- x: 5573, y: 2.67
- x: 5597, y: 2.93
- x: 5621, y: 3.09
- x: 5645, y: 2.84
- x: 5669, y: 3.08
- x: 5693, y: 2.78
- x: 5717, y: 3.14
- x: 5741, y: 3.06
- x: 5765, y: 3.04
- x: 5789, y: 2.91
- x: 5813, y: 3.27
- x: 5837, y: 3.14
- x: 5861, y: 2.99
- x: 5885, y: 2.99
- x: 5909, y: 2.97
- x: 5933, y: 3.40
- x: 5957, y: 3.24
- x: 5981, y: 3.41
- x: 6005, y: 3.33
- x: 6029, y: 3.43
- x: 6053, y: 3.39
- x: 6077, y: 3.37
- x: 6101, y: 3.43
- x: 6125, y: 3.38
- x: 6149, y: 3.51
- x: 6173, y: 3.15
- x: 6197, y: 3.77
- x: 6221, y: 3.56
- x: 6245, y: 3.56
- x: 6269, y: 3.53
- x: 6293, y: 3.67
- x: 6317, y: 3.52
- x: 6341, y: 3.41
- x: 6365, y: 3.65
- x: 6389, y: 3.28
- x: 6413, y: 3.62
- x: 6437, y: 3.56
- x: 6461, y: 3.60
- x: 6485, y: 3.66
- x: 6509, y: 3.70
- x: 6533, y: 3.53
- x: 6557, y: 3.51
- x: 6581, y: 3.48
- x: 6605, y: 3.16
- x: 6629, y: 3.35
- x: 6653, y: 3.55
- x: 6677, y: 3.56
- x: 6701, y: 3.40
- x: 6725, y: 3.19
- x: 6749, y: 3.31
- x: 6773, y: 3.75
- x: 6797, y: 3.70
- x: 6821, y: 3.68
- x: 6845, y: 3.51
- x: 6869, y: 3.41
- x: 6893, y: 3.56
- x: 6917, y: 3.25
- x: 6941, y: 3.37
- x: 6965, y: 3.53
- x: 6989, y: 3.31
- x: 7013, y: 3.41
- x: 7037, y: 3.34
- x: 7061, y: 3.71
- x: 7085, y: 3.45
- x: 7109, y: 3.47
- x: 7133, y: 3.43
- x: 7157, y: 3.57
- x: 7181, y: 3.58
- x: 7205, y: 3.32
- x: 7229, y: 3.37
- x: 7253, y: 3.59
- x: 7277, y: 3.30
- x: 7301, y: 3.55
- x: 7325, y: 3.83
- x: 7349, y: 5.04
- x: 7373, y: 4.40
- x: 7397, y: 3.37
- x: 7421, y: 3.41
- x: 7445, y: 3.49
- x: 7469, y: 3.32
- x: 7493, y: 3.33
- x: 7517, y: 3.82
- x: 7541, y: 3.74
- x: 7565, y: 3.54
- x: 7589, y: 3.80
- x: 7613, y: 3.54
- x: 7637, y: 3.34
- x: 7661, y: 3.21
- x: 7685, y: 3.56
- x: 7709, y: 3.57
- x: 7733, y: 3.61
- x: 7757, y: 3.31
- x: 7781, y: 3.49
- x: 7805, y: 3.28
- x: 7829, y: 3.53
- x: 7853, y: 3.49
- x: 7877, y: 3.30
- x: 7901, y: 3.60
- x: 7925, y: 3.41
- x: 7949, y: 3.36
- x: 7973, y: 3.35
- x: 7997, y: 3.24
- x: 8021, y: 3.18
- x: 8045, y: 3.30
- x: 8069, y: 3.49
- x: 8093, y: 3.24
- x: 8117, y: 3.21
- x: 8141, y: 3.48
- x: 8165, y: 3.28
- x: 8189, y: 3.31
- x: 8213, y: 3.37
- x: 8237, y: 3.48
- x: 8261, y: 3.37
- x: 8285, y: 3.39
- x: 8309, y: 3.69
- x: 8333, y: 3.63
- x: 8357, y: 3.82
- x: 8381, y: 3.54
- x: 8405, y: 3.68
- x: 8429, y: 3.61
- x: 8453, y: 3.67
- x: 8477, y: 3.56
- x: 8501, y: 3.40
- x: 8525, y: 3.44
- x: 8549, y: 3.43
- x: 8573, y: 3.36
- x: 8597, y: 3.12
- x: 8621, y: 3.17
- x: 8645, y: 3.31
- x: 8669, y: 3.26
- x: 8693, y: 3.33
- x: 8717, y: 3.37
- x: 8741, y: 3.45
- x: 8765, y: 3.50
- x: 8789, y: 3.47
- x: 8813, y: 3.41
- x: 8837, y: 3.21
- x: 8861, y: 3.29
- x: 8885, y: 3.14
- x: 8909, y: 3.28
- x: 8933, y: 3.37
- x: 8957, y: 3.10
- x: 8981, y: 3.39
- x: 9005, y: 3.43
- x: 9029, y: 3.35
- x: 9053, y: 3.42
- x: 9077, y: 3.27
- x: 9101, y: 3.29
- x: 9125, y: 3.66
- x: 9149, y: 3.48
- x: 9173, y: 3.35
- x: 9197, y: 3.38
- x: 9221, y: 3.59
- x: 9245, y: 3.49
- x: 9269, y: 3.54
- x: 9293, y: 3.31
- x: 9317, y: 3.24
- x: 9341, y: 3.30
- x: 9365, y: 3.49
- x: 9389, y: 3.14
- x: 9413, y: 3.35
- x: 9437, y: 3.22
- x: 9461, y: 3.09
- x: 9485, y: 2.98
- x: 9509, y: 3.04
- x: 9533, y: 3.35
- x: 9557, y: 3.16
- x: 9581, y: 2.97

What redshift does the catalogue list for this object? 0.120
